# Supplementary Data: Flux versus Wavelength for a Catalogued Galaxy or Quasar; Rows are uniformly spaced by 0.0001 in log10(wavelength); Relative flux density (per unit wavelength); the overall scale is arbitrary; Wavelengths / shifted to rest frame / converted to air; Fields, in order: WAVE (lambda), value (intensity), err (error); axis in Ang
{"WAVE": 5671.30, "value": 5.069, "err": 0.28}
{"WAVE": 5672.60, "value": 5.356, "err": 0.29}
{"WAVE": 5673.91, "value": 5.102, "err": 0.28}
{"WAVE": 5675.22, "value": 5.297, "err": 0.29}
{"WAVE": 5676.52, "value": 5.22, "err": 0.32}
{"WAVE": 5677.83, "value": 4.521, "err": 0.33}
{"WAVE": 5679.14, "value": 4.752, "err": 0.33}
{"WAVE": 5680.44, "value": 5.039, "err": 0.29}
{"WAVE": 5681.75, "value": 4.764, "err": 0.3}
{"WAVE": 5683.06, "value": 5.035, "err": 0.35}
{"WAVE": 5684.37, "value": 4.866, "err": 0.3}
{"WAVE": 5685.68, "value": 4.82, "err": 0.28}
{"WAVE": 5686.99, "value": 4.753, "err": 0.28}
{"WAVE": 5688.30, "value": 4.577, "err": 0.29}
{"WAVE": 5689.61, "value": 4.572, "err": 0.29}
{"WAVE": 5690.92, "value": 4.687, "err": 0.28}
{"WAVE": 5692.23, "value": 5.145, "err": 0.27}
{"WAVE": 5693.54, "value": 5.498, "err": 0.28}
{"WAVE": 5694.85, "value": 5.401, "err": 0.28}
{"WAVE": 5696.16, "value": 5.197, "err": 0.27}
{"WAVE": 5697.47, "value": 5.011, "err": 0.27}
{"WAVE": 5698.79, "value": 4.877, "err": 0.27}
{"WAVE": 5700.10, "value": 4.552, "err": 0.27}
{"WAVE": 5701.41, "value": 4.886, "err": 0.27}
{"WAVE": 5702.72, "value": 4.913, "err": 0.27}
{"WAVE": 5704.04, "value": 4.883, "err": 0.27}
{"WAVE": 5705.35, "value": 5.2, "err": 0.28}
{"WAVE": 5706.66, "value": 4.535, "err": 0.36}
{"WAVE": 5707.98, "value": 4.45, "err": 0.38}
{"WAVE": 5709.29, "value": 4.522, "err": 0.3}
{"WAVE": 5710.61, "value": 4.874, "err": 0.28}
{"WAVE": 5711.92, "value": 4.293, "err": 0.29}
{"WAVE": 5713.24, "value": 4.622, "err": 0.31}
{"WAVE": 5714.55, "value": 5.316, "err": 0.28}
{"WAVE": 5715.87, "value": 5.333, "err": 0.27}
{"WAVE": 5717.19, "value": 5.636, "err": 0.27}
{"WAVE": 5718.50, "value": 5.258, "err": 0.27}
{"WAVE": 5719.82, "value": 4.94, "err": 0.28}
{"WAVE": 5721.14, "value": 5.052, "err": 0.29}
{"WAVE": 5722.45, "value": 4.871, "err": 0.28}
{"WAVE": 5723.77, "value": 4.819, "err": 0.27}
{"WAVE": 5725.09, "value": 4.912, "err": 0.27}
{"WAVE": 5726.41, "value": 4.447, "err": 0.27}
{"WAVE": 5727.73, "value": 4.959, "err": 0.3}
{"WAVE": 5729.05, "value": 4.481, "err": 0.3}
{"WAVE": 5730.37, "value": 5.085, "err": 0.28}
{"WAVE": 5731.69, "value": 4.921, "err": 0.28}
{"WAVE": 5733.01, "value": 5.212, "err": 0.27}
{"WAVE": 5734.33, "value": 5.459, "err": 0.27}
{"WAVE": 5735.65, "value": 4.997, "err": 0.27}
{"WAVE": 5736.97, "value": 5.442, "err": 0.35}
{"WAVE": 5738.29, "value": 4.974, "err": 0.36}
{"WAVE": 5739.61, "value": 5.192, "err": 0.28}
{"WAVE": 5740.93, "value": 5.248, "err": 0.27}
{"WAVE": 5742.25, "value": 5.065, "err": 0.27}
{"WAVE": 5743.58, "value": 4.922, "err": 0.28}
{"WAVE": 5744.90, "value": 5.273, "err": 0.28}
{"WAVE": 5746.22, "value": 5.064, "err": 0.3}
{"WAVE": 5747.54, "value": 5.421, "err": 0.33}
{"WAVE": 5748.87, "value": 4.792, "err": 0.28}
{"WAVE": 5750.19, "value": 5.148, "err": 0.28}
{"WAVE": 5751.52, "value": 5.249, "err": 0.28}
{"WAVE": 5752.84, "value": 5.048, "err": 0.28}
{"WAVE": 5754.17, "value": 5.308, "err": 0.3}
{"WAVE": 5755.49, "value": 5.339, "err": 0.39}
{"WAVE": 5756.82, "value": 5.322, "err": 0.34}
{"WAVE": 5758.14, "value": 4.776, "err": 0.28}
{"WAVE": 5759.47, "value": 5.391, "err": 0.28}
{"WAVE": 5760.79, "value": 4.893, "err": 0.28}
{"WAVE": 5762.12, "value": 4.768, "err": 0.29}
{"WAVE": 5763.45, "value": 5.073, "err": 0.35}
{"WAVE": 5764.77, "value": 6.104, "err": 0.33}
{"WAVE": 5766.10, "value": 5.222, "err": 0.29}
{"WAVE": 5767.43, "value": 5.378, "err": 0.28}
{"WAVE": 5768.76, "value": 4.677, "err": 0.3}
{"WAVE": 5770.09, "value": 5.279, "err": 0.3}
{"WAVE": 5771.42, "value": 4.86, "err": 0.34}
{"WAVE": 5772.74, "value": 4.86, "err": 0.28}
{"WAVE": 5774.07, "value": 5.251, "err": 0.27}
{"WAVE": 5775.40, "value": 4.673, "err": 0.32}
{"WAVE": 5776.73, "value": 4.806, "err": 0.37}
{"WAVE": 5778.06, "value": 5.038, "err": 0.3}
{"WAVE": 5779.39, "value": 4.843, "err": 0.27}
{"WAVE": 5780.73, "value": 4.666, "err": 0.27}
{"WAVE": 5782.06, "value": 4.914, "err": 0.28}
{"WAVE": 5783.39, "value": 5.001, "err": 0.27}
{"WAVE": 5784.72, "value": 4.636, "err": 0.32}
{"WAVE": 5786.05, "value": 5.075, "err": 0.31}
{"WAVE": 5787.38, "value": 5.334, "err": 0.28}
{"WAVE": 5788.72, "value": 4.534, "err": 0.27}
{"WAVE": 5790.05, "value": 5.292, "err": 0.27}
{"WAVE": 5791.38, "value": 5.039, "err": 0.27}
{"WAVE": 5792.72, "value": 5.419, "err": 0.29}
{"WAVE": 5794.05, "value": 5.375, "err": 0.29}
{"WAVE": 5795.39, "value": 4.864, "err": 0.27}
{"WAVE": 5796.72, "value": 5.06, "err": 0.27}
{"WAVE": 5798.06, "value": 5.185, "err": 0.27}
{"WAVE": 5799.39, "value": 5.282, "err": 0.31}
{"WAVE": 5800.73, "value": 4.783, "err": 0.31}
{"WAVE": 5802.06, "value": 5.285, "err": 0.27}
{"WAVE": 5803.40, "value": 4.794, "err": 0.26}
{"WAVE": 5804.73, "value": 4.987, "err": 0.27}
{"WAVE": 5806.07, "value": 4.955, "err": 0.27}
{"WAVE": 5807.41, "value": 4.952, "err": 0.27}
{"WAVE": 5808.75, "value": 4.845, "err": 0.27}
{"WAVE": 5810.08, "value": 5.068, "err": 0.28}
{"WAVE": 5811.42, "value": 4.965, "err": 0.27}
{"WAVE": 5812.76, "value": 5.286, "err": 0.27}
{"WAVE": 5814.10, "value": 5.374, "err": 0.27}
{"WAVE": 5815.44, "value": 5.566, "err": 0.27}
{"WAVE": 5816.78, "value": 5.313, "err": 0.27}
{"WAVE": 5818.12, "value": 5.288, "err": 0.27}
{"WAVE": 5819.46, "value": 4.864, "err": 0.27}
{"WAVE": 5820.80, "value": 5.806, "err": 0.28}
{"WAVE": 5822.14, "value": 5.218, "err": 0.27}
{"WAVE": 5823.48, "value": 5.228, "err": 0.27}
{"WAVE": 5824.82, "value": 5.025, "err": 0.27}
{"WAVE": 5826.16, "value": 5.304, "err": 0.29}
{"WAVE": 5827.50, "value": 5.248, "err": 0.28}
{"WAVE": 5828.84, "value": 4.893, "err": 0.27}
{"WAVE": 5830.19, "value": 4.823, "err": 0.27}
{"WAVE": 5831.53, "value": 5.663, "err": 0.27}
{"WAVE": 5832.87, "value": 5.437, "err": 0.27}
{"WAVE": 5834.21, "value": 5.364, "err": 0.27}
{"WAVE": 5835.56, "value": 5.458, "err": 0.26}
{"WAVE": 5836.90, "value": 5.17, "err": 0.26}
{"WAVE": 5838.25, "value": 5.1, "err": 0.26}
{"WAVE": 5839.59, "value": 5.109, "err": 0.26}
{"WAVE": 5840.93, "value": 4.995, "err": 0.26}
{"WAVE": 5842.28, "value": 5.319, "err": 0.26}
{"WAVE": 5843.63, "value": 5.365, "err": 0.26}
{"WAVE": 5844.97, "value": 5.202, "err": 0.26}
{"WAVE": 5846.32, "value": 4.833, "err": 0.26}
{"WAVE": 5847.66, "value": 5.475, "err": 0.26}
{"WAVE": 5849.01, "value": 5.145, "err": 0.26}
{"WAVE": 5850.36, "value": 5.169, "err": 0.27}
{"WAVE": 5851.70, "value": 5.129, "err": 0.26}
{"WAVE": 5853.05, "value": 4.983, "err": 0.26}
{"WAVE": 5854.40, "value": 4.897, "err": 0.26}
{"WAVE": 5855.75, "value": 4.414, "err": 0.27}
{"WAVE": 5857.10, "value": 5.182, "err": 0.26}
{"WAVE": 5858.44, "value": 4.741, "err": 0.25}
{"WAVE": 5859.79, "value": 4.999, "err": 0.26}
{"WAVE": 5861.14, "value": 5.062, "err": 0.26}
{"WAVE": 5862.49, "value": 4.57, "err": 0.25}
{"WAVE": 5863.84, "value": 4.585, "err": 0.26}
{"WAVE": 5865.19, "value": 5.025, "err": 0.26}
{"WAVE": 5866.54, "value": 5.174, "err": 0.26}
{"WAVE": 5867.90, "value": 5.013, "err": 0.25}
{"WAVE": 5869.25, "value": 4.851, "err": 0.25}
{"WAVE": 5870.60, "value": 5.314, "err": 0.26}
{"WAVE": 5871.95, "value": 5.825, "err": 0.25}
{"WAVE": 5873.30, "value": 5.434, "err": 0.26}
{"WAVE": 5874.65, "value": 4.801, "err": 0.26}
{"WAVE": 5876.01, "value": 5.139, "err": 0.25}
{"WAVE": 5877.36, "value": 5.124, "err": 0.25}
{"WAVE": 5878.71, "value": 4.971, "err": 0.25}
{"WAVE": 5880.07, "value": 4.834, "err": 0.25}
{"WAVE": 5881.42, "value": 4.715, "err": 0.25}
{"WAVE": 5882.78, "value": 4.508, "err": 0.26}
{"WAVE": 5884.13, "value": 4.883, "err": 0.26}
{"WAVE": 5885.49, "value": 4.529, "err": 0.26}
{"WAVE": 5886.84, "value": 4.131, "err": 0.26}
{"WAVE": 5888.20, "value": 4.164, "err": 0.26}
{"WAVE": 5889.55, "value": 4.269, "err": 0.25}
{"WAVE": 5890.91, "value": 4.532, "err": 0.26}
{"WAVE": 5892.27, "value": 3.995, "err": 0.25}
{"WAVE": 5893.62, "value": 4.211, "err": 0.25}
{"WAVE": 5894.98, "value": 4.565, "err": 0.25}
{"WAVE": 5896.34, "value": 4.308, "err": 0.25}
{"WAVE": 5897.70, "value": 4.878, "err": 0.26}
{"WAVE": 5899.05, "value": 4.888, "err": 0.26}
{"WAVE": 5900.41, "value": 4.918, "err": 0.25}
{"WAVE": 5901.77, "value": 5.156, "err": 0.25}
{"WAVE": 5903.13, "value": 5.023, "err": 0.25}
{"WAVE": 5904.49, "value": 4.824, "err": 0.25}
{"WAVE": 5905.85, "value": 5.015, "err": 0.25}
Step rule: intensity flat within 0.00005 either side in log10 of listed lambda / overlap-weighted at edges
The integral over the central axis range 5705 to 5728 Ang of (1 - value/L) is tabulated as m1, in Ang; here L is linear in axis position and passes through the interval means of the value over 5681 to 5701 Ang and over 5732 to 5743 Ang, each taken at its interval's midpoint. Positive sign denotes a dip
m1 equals 0.8 Ang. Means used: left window 4.92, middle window 4.89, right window 5.19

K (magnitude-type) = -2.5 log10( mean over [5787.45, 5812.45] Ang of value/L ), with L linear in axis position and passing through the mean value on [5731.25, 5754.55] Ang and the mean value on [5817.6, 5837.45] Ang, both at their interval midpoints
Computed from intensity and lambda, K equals 0.04 mag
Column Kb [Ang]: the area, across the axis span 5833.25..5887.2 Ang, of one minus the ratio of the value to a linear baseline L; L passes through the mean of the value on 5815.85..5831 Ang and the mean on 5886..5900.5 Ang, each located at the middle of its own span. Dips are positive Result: -2.63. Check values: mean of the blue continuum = 5.19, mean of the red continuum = 4.43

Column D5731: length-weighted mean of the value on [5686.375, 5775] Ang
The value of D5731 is 5.02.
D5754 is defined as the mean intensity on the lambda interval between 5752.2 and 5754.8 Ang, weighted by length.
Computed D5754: 5.17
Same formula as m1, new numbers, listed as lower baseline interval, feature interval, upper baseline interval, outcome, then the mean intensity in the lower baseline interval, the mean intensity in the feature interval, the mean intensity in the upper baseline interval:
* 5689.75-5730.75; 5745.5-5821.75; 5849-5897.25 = -3.6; 4.92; 5.1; 4.81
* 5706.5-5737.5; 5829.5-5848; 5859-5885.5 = -1.0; 4.94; 5.23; 4.98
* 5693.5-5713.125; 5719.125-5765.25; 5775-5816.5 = -1.5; 4.85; 5.08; 5.03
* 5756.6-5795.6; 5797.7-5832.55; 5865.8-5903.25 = -1.4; 5.04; 5.16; 4.79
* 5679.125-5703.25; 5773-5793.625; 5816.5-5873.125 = 0.3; 4.92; 4.97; 5.13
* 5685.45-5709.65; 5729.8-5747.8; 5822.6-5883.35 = -0.8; 4.87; 5.16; 5.08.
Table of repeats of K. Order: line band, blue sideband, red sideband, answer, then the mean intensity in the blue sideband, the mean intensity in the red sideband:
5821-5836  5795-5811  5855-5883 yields -0.056 mag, 5.01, 4.97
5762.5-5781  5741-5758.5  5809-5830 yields 0.023 mag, 5.14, 5.21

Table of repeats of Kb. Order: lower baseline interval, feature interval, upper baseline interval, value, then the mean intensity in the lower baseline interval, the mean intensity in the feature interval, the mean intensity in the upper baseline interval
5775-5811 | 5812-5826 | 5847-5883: -0.8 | 4.99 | 5.29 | 5.01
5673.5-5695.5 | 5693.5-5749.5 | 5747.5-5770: 0.7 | 4.94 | 4.99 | 5.17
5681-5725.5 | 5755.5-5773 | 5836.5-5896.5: -0.8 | 4.91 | 5.14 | 4.89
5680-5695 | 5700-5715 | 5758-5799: 0.6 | 4.91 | 4.76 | 5.05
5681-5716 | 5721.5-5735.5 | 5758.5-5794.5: 0.0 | 4.87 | 4.92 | 5.05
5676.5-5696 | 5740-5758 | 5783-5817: -0.5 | 4.91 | 5.16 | 5.08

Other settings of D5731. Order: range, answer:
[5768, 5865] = 5.07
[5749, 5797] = 5.07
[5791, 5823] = 5.15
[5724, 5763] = 5.07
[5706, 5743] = 4.96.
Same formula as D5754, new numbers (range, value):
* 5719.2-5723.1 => 4.96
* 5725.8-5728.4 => 4.7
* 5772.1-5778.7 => 4.92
